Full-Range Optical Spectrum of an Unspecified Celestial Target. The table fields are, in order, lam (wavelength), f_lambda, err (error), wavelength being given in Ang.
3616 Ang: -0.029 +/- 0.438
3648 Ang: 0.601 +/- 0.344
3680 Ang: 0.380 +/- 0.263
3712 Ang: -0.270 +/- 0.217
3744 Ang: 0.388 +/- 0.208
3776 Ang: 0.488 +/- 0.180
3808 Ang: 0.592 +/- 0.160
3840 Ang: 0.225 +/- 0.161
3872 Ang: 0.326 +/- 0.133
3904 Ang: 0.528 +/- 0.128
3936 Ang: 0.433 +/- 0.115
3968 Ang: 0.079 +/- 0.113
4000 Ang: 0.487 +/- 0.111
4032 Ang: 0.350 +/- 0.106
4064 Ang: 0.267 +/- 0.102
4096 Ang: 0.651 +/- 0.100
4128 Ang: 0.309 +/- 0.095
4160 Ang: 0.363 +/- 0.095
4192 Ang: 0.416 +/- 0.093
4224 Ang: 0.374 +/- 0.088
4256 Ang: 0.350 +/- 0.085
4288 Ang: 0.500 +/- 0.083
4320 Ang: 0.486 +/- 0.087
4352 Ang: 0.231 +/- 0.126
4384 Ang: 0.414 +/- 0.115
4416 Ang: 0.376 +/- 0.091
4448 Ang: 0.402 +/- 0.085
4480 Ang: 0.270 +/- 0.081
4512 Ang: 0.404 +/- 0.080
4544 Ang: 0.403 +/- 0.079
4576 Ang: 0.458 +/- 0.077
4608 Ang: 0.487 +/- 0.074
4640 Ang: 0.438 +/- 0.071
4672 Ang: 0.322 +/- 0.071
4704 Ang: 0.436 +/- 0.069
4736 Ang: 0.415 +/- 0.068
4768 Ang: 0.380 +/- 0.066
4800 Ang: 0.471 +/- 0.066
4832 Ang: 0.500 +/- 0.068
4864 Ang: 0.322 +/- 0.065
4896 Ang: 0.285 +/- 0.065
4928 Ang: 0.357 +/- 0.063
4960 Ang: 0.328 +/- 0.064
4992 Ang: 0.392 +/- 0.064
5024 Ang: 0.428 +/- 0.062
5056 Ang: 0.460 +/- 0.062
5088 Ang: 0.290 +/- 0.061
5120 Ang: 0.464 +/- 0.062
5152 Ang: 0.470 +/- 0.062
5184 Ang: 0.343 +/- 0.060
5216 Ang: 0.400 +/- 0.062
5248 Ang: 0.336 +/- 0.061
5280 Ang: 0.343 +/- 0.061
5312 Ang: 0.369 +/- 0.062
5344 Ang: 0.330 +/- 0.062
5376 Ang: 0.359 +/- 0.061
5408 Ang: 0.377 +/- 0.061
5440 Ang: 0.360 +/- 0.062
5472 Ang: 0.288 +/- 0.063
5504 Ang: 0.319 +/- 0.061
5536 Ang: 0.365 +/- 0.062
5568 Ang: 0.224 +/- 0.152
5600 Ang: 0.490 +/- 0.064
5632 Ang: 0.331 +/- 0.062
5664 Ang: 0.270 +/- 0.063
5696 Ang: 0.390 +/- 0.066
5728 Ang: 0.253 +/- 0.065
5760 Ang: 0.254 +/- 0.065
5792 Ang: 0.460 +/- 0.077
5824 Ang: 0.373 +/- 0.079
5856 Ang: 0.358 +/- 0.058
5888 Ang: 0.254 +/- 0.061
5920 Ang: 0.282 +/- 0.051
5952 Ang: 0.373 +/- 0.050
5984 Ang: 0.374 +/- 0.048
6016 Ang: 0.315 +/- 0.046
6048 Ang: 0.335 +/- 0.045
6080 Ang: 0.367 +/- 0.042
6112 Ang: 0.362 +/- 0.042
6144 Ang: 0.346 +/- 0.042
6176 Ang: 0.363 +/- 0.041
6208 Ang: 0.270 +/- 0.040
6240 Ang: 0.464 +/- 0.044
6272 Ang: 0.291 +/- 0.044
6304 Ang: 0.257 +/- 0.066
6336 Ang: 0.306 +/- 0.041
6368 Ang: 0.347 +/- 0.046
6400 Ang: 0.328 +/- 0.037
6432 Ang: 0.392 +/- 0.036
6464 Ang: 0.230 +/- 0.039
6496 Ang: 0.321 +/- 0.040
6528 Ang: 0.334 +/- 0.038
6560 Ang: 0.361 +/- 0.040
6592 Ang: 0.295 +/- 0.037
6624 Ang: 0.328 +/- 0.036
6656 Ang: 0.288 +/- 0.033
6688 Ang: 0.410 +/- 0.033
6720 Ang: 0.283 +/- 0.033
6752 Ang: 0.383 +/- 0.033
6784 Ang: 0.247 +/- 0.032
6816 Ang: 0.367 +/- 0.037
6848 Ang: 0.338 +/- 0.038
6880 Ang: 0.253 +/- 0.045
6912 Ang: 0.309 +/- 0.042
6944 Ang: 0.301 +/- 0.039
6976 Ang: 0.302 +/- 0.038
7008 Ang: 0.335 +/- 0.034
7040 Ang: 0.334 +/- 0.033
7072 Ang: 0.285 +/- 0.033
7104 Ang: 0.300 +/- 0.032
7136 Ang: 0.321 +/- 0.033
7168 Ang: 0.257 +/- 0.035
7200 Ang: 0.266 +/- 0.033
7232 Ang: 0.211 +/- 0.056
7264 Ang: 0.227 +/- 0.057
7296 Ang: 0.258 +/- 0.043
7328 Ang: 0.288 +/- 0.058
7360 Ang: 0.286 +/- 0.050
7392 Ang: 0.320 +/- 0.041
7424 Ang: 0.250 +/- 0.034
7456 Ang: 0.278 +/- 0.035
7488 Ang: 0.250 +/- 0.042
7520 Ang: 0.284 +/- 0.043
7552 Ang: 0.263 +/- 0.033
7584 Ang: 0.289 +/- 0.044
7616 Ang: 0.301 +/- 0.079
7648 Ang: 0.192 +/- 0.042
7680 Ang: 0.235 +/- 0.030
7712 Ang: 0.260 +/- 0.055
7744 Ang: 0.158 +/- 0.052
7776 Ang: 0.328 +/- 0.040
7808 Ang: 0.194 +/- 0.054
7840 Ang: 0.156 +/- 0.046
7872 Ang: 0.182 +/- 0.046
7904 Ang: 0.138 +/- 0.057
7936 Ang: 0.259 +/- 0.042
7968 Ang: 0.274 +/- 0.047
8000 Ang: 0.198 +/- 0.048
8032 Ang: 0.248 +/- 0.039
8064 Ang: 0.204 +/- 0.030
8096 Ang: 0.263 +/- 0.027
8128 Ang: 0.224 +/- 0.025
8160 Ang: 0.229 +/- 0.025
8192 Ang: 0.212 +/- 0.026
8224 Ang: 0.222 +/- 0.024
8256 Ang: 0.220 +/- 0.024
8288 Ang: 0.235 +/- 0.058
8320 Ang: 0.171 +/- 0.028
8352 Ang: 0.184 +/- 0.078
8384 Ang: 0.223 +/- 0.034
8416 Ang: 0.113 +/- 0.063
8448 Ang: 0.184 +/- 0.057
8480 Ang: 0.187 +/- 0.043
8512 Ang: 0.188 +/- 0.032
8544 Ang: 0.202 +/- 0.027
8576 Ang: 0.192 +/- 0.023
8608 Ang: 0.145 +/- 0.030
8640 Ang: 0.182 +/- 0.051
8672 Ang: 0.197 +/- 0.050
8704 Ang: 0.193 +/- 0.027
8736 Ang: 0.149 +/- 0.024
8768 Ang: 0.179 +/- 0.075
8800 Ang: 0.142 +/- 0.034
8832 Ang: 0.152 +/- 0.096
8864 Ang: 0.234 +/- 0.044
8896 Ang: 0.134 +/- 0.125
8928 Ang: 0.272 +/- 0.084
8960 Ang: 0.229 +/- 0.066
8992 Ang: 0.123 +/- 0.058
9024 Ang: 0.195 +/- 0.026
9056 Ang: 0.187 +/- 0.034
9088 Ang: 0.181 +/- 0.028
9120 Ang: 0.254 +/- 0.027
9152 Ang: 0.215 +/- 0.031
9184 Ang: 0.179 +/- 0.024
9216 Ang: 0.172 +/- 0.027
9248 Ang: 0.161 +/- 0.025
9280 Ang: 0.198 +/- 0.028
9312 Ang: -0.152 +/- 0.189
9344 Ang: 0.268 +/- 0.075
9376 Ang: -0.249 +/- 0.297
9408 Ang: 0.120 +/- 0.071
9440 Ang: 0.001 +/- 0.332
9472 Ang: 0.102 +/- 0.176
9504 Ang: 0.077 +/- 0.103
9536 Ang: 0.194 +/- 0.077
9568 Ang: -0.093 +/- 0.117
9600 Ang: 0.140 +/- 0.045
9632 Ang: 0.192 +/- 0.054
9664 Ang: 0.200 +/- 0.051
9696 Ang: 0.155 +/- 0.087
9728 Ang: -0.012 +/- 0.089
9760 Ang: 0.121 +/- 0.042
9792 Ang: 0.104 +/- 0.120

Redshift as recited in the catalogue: 0.020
